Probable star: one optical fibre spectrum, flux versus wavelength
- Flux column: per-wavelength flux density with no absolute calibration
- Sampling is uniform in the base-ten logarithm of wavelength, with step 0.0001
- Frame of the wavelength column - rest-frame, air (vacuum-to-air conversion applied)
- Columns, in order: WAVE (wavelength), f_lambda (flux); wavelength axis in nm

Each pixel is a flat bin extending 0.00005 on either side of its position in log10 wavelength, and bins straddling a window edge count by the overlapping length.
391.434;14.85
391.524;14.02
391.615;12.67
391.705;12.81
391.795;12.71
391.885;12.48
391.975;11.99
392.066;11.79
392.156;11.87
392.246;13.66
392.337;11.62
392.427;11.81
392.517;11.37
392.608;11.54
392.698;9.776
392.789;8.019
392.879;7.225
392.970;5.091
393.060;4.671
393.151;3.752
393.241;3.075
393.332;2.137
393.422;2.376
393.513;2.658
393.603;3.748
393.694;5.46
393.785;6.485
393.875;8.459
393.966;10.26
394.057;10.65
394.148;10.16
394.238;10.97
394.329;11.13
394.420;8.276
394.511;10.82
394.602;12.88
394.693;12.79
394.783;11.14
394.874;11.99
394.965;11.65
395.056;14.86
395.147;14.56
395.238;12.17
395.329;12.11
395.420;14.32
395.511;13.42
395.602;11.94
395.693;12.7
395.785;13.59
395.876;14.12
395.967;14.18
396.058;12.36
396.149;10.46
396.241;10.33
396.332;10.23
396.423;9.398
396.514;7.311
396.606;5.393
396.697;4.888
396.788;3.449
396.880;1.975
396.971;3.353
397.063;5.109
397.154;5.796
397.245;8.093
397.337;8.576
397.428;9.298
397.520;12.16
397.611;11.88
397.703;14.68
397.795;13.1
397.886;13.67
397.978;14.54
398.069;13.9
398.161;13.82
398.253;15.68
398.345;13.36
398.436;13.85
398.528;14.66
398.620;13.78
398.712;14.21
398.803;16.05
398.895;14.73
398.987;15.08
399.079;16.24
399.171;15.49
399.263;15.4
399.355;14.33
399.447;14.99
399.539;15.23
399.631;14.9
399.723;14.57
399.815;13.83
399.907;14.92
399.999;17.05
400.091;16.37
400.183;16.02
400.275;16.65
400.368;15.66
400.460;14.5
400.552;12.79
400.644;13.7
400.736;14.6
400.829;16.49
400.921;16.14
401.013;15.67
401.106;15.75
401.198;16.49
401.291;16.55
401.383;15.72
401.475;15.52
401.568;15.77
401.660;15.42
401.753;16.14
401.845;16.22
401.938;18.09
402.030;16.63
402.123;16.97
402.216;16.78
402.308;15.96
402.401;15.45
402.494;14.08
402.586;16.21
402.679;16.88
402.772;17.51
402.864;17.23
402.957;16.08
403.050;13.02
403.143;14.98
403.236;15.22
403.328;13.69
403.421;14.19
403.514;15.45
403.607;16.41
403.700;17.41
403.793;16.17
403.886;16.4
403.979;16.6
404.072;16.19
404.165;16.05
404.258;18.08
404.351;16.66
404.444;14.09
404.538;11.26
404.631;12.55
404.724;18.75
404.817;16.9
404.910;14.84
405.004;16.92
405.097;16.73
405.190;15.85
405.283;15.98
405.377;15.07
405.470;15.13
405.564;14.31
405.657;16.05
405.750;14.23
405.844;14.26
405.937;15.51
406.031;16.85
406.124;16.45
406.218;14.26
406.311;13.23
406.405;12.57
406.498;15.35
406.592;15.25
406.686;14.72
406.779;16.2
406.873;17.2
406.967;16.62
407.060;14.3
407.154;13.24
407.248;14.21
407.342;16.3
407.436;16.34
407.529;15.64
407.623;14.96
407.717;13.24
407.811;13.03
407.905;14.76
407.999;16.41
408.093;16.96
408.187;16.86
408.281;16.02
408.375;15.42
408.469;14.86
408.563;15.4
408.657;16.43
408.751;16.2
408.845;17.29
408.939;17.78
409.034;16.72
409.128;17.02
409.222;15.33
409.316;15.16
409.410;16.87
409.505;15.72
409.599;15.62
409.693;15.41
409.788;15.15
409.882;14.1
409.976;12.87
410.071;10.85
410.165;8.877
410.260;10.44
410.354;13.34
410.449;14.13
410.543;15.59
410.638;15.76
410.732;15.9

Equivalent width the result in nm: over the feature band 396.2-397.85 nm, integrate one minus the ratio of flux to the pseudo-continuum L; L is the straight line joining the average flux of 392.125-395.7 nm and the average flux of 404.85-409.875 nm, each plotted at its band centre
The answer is 0.43 nm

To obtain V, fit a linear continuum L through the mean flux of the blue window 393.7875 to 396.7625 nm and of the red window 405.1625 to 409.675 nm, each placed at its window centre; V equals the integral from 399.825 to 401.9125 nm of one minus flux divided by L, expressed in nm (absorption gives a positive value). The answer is -0.40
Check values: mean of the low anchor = 11.1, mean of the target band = 15.6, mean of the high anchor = 15.5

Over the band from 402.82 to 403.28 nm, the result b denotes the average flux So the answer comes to 15.3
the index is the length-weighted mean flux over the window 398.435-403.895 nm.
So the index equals 15.5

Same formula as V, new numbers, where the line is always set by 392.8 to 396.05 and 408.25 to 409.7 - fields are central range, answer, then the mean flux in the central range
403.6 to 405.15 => -0.21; 16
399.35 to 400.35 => -0.28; 15.4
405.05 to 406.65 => -0.05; 15.1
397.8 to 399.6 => -0.49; 14.7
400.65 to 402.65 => -0.49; 16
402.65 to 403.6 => -0.14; 15.4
